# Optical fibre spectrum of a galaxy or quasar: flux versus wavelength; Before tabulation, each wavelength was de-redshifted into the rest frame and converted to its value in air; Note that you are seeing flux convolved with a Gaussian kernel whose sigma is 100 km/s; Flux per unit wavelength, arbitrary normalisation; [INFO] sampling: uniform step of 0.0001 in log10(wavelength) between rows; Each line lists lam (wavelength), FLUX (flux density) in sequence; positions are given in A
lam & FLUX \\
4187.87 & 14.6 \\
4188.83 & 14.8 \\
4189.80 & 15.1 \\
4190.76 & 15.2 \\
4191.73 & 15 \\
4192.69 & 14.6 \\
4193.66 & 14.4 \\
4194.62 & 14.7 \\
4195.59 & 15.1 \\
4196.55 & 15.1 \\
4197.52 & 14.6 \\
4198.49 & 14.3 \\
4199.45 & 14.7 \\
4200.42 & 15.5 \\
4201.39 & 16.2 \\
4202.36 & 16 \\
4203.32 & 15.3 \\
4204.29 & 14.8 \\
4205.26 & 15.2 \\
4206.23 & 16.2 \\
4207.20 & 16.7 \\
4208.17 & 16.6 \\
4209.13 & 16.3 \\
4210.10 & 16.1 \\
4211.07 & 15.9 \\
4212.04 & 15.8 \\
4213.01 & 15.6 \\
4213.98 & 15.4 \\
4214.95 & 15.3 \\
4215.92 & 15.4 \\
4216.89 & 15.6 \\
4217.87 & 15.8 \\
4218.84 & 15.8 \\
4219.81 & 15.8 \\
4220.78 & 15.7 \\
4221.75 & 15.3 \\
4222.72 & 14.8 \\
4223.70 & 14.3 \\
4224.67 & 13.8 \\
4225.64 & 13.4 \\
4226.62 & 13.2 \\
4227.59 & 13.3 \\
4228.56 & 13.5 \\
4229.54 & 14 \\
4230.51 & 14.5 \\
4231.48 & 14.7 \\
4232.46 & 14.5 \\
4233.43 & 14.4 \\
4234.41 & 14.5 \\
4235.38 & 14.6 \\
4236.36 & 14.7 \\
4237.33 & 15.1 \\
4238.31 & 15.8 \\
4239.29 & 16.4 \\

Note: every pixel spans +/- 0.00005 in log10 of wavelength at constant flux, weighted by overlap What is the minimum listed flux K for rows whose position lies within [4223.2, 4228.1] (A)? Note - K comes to 13.2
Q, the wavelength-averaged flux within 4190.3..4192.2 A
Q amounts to 15.1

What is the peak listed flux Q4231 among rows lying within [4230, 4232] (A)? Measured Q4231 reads 14.7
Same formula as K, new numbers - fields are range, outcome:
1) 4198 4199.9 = 14.3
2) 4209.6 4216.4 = 15.3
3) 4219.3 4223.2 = 14.8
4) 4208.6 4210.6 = 16.1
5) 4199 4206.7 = 14.7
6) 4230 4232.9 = 14.5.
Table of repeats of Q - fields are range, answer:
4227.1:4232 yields 14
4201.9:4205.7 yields 15.3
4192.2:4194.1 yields 14.5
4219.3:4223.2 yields 15.4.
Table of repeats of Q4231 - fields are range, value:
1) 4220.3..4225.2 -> 15.7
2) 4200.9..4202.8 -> 16.2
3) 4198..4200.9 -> 15.5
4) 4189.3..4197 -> 15.2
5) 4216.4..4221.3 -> 15.8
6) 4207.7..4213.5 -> 16.6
